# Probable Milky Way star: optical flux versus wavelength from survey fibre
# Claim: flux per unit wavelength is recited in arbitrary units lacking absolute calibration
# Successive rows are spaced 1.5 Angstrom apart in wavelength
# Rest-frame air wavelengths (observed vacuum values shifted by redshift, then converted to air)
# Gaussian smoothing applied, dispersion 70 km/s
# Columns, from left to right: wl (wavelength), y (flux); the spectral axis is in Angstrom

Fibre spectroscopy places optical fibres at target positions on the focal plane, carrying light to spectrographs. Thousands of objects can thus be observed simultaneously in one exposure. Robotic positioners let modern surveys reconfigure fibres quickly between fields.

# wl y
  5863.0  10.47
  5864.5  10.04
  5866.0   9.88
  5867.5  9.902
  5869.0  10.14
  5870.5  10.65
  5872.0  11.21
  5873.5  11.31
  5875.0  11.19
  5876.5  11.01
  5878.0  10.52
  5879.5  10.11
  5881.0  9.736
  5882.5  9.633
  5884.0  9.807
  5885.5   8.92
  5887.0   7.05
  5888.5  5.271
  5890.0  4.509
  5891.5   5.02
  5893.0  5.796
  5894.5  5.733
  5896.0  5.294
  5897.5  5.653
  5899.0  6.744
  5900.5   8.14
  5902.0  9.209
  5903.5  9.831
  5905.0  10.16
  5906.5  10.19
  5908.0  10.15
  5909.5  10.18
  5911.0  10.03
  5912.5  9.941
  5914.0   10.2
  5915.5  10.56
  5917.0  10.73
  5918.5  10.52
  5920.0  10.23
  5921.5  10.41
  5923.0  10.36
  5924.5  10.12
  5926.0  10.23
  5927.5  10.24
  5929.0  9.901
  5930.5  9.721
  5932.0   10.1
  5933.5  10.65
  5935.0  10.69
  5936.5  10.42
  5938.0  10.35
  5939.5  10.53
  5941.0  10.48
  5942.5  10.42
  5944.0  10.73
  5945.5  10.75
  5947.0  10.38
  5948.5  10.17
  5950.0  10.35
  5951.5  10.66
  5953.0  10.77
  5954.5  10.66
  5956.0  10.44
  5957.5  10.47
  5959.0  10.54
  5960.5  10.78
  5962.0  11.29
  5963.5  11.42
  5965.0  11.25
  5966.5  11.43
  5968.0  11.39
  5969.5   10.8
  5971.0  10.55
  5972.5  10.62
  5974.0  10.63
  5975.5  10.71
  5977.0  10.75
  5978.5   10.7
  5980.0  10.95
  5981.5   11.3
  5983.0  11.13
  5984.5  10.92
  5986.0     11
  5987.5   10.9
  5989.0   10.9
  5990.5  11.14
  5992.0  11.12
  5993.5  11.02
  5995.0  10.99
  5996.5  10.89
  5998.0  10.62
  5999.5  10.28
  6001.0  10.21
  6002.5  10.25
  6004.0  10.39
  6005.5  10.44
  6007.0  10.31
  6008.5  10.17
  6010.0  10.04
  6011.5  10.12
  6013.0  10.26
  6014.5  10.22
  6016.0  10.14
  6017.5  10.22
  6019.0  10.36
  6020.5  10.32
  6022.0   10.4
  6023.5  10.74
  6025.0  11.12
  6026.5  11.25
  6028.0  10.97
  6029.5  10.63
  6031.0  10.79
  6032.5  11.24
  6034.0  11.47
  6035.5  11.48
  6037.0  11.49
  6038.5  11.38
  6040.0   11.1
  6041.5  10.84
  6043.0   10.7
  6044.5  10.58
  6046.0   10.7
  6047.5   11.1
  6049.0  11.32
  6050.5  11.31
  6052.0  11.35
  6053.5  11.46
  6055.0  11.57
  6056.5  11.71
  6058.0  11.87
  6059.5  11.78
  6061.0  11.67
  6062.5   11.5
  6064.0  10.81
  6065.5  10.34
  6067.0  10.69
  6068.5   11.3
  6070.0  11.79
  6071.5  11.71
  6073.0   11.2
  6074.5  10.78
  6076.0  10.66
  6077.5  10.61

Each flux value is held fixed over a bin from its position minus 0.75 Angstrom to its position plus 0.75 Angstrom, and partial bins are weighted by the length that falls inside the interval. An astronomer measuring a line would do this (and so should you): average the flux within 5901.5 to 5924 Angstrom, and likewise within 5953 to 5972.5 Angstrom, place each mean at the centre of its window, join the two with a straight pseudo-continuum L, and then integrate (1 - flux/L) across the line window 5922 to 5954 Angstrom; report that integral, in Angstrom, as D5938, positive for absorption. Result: 0.5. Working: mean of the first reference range 10.2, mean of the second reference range 10.9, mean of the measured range 10.4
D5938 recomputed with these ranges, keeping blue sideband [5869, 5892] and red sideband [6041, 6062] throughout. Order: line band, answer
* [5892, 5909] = 2.7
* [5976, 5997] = -1.0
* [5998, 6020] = 1.0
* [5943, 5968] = -1.7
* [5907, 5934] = -1.7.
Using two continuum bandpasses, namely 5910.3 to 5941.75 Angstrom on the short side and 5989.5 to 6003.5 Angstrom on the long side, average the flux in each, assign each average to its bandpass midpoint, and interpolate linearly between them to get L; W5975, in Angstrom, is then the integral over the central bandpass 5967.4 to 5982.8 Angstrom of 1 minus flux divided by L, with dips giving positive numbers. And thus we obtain -0.4 Angstrom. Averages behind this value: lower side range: 10.3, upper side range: 10.7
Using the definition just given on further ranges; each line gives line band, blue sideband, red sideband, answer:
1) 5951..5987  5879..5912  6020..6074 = -5.0 Angstrom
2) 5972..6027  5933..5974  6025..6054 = 1.4 Angstrom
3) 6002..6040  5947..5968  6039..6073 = 1.4 Angstrom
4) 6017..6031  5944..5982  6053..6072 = 0.6 Angstrom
